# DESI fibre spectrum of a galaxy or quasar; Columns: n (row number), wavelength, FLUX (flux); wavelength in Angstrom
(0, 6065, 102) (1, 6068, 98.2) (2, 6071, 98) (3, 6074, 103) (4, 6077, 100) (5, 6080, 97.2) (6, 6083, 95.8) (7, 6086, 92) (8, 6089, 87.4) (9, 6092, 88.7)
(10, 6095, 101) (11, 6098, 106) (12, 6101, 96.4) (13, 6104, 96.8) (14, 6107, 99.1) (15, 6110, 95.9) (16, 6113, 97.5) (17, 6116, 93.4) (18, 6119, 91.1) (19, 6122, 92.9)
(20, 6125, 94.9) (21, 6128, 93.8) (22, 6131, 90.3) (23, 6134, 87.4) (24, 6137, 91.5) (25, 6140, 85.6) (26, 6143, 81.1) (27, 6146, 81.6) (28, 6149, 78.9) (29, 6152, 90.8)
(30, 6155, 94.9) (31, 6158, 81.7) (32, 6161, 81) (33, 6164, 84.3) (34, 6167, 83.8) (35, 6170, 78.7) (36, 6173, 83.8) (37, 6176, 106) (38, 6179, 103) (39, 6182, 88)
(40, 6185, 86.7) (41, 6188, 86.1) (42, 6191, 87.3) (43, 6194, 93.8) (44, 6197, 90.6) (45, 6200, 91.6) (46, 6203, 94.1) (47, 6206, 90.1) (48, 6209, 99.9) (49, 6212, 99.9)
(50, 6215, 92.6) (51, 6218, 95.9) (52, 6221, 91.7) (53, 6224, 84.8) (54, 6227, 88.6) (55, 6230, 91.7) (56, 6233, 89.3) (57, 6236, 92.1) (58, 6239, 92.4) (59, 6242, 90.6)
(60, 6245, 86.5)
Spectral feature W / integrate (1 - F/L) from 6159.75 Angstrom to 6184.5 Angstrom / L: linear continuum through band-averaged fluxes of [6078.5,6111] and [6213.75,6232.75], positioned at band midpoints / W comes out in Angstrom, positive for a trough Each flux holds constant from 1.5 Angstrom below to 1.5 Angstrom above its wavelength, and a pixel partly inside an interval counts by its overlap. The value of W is 1.1 Angstrom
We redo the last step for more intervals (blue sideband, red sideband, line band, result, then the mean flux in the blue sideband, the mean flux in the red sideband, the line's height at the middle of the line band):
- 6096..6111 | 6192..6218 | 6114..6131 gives 0.9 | 99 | 94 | 98.1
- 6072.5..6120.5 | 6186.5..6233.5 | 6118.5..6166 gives 3.5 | 96.3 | 91.8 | 94.5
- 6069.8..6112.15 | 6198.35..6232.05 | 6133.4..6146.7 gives 1.4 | 97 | 92.7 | 95.3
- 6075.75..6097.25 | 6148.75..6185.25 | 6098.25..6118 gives -0.8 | 94.9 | 88.2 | 93.1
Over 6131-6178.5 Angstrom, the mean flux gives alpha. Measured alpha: 86.6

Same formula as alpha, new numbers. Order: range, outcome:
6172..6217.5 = 93.1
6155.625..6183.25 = 88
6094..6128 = 96.6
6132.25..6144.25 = 86.6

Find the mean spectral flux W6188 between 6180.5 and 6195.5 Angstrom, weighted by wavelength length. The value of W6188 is 88.4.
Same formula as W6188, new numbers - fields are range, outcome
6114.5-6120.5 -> 92.2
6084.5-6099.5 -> 95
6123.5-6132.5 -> 93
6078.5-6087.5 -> 95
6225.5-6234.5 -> 89.9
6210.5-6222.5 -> 95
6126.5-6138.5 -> 90.8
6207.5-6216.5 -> 97.5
